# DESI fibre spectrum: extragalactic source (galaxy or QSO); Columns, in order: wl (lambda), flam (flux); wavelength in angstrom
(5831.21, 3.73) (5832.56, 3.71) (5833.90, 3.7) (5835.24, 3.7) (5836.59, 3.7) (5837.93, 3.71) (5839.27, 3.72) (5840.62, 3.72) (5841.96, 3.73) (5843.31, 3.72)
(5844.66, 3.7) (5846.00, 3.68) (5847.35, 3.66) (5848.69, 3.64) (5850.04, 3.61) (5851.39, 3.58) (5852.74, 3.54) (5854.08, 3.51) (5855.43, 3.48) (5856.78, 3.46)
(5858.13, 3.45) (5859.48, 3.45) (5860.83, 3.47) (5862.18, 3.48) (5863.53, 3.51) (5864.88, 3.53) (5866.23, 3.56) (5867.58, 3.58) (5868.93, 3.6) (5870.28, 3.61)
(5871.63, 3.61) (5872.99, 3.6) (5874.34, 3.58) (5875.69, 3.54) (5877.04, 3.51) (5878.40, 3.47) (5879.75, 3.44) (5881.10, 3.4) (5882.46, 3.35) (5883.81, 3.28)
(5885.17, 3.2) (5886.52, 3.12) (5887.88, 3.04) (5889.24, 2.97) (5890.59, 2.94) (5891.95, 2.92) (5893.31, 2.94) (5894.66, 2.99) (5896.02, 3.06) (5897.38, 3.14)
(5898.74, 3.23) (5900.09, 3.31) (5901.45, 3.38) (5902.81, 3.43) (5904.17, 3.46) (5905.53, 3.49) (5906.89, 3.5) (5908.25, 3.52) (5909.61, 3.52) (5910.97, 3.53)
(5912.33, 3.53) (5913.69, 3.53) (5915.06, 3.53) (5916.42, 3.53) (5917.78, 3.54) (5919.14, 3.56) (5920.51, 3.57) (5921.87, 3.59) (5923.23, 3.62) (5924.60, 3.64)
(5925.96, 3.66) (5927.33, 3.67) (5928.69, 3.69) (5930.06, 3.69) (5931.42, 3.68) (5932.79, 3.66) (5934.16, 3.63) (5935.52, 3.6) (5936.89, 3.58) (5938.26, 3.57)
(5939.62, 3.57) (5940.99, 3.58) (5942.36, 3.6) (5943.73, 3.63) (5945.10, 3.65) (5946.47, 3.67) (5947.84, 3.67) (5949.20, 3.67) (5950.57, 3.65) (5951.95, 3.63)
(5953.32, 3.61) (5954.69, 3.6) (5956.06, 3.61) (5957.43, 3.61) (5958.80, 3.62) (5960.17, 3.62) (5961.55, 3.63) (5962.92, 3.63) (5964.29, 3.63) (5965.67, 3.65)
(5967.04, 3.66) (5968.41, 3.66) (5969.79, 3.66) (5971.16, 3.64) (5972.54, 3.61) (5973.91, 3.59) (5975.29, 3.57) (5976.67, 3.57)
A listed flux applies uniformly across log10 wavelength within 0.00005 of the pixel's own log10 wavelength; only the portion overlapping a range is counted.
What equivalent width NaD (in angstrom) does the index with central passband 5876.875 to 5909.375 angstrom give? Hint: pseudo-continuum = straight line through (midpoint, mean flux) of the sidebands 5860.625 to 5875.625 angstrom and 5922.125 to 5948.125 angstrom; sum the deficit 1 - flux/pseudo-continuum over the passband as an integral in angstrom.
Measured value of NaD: 3.02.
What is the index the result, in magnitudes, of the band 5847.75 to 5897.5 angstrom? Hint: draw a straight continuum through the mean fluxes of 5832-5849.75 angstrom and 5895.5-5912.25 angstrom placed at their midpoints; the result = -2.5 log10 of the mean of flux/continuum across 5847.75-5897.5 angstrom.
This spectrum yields 0.05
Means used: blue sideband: 3.7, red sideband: 3.39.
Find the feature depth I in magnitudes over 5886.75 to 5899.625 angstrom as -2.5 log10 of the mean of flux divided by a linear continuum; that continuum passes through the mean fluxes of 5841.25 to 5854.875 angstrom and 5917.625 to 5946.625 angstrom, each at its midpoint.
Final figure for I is 0.19 mag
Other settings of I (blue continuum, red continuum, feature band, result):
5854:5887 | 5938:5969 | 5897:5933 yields 0.009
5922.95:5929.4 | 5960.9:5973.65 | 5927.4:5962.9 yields 0.006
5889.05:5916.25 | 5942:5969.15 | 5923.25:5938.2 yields -0.050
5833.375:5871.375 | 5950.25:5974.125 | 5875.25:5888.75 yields 0.089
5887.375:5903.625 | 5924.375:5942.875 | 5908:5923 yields -0.050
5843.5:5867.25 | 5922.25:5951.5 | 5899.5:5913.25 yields 0.041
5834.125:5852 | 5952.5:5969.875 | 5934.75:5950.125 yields 0.005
